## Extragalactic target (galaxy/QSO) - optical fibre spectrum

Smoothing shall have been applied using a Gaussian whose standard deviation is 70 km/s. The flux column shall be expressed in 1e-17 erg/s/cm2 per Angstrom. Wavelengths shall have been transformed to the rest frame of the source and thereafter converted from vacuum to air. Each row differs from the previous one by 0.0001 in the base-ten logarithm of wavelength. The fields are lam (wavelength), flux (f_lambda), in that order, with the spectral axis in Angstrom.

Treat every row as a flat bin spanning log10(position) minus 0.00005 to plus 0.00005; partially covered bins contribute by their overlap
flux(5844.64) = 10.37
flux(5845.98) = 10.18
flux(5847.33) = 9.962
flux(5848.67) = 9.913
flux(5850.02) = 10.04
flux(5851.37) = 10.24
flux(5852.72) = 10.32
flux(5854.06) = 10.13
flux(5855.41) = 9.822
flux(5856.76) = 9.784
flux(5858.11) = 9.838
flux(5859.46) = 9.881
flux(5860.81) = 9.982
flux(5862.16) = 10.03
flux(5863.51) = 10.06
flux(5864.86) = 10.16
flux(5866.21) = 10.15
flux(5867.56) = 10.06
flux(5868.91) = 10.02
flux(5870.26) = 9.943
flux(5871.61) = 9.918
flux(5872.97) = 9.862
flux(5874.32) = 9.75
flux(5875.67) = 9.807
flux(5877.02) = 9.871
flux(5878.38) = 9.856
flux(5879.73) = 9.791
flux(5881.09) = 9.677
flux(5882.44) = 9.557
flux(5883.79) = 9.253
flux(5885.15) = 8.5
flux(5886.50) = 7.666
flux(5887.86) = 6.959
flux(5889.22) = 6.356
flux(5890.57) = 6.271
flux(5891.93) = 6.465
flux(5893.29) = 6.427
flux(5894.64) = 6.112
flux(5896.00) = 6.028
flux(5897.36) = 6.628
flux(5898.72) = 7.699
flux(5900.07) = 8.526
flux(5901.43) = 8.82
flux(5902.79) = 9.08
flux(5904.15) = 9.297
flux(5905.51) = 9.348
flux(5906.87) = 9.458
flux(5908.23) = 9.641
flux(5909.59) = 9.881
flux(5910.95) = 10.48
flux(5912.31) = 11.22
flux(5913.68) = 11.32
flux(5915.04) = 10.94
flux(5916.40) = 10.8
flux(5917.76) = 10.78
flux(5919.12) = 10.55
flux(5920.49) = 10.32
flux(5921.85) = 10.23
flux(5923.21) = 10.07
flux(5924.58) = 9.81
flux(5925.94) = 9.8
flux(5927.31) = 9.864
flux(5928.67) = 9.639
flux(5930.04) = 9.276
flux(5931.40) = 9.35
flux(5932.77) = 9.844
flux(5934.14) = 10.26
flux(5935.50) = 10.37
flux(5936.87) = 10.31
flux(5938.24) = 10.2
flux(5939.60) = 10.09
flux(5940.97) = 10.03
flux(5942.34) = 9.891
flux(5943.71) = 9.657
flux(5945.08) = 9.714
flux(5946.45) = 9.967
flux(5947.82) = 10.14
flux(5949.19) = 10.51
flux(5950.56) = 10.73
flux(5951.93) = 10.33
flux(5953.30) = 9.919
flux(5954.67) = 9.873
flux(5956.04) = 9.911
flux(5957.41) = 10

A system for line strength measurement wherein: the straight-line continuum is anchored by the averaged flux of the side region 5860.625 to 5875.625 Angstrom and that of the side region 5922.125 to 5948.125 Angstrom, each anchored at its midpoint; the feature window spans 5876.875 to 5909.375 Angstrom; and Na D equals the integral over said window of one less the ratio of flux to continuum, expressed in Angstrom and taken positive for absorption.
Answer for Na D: 5.69 Angstrom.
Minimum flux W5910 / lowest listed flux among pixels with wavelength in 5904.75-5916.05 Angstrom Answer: 9.348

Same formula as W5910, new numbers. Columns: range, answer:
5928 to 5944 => 9.276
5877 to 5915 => 6.028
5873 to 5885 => 9.253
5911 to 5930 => 9.639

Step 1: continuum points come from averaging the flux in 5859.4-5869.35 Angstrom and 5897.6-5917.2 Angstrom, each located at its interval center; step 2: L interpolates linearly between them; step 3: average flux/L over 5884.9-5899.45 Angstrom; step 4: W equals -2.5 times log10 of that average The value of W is 0.40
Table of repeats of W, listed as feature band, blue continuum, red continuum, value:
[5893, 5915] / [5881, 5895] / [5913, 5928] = 0.02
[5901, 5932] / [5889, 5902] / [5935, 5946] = -0.20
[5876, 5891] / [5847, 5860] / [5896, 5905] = 0.03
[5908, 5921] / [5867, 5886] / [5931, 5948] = -0.08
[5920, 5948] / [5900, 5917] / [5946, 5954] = 0.02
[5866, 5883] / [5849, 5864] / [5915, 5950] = 0.02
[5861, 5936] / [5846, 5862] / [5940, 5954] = 0.08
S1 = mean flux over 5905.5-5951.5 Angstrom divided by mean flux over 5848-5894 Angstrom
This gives 1.09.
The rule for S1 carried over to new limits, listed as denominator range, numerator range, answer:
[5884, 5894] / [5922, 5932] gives 1.38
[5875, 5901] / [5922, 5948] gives 1.24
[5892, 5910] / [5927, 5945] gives 1.22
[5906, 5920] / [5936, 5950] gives 0.96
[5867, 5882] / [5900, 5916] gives 1.00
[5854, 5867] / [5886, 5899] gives 0.66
